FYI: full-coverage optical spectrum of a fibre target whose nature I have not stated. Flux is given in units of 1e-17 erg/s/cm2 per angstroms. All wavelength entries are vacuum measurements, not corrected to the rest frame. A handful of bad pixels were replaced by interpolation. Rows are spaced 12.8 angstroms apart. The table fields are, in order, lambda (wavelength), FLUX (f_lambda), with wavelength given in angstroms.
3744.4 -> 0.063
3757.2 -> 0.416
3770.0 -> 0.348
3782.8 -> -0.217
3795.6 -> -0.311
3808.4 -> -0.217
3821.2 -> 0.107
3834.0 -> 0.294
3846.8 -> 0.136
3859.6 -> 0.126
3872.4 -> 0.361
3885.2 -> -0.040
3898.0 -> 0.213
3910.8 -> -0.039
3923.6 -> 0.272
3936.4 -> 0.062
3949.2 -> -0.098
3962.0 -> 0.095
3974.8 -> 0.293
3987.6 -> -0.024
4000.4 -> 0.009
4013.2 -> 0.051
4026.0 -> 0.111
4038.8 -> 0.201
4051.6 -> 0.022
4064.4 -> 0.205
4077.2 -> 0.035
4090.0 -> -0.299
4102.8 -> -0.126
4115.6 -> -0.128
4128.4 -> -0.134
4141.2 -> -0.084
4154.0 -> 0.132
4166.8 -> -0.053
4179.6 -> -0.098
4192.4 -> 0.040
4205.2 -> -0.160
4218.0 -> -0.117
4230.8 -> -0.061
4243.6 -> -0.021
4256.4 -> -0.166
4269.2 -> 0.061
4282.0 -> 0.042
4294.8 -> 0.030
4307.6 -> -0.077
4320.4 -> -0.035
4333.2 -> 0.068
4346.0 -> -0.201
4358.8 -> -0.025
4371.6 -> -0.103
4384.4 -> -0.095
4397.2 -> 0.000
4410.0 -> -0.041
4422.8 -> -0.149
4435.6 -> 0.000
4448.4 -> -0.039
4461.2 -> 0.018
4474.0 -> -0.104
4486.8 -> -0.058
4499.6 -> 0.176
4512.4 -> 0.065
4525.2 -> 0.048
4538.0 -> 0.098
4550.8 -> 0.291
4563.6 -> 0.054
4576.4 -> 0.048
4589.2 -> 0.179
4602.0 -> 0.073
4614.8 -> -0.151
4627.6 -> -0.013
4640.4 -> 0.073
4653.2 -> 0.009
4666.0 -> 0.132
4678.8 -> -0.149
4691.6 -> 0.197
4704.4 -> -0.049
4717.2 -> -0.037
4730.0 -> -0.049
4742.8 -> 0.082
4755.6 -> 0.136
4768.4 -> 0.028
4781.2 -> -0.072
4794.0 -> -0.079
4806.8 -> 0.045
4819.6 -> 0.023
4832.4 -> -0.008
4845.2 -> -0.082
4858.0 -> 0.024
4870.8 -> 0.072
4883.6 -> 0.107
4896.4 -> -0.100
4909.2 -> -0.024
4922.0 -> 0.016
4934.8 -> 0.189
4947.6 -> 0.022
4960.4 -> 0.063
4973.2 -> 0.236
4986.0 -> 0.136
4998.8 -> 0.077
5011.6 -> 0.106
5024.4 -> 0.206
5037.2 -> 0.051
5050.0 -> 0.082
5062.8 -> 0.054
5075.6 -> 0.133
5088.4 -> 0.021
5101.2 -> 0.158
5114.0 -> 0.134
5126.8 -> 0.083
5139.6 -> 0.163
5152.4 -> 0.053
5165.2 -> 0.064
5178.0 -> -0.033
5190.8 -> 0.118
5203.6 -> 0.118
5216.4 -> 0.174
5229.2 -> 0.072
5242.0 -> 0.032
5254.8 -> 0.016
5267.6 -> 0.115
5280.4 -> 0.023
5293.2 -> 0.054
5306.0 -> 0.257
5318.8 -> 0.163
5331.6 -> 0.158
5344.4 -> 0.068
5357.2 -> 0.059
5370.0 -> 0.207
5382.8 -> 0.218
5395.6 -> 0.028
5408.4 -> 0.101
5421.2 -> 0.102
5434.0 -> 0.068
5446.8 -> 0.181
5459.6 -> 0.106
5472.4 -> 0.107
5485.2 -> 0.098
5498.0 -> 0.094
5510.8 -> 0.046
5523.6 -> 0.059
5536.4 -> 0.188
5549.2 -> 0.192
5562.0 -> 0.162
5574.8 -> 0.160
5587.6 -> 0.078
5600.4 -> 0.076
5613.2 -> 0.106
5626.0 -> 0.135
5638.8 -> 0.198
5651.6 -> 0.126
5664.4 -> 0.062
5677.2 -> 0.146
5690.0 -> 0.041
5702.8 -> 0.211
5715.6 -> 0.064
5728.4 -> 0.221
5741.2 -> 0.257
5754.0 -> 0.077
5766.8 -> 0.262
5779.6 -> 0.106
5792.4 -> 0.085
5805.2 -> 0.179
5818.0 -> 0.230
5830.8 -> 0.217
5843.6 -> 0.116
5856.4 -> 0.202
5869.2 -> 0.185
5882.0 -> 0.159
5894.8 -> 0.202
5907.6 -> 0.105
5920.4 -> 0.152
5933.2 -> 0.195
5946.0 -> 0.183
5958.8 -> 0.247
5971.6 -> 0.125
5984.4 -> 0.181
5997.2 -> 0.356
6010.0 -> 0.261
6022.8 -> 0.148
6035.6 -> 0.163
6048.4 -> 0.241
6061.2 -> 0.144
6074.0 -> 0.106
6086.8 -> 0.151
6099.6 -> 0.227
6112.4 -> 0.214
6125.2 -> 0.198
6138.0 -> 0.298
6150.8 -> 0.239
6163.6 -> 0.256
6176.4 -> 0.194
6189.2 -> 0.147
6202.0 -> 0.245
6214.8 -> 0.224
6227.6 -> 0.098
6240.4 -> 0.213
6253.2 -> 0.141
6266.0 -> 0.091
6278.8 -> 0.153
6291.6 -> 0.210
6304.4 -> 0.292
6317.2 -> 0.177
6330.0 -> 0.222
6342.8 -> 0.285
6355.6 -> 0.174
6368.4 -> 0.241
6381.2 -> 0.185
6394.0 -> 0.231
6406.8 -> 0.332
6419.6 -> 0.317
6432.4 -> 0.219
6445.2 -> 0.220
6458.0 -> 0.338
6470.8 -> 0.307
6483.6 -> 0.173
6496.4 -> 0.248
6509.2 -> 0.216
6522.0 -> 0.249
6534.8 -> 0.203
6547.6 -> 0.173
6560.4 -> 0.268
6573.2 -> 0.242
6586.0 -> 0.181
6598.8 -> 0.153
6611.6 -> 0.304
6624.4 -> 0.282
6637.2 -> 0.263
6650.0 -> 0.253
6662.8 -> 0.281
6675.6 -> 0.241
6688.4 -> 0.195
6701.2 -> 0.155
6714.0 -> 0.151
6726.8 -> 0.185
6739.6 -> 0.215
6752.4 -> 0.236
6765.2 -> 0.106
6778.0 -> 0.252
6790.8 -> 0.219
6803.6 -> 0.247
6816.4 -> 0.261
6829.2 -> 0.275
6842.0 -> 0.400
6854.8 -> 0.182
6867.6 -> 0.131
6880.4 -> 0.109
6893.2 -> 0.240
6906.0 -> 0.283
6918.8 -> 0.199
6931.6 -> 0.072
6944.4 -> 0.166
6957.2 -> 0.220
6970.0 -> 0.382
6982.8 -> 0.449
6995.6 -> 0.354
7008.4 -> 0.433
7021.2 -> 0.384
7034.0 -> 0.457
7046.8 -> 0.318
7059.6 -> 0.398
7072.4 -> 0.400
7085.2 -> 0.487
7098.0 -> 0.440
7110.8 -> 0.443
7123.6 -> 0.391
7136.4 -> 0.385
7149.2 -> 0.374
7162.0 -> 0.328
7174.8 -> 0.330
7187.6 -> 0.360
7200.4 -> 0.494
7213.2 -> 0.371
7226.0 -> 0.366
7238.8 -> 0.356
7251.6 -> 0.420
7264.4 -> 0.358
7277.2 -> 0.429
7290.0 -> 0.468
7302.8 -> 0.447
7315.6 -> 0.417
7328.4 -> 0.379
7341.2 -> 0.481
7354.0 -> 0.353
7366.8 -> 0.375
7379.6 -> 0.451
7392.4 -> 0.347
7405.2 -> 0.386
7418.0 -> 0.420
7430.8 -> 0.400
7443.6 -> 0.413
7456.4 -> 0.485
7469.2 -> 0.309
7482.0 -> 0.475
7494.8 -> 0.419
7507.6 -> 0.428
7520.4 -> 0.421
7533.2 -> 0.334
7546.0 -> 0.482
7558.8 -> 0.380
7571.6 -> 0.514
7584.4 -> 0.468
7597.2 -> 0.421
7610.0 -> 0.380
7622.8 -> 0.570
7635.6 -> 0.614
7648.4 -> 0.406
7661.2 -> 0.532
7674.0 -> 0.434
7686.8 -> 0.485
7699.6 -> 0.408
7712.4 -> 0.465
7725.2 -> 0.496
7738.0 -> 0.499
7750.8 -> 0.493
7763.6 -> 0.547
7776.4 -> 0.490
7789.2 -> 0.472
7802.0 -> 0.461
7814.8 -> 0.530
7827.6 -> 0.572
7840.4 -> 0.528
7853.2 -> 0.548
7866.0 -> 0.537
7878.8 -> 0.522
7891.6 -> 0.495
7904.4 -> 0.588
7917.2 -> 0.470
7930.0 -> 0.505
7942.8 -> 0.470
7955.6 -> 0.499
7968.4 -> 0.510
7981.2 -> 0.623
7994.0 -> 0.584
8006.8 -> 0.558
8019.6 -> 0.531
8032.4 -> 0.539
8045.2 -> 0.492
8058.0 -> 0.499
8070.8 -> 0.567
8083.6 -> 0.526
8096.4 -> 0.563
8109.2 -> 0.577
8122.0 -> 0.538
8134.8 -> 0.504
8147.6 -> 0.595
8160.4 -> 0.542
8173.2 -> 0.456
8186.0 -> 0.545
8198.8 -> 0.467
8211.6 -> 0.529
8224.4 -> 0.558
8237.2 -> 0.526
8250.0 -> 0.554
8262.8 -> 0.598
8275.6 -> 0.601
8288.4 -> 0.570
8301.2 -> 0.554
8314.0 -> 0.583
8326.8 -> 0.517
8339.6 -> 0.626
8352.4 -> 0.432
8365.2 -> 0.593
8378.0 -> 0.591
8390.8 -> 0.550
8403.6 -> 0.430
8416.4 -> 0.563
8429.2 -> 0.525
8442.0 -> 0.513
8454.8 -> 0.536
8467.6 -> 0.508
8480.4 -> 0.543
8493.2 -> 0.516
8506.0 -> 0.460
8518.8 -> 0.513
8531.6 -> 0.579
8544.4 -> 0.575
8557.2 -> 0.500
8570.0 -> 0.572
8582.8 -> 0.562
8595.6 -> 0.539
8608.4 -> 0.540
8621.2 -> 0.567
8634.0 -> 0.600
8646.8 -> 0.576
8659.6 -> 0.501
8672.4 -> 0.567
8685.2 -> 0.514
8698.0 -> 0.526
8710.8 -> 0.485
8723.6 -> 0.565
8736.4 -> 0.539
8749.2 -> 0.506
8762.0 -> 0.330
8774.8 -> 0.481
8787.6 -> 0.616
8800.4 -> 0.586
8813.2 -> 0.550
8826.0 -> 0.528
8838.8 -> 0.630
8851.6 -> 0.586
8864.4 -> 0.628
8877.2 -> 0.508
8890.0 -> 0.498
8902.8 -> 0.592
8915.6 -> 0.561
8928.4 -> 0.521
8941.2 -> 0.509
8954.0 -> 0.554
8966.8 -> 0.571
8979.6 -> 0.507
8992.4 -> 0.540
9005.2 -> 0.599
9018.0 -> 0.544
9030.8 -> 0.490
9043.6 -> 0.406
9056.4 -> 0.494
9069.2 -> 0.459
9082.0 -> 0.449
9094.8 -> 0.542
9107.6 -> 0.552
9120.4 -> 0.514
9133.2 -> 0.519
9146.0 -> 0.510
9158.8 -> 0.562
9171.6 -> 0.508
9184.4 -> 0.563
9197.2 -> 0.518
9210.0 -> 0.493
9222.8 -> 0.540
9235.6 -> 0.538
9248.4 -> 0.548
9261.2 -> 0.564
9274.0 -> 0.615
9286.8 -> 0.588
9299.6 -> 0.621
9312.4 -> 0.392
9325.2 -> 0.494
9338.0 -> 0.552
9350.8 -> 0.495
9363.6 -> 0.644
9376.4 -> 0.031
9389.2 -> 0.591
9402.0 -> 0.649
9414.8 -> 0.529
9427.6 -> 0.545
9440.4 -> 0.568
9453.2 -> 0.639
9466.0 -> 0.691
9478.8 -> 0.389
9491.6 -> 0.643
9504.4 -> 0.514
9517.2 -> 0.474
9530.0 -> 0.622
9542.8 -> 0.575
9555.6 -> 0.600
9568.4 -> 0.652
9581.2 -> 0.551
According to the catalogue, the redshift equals 0.75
